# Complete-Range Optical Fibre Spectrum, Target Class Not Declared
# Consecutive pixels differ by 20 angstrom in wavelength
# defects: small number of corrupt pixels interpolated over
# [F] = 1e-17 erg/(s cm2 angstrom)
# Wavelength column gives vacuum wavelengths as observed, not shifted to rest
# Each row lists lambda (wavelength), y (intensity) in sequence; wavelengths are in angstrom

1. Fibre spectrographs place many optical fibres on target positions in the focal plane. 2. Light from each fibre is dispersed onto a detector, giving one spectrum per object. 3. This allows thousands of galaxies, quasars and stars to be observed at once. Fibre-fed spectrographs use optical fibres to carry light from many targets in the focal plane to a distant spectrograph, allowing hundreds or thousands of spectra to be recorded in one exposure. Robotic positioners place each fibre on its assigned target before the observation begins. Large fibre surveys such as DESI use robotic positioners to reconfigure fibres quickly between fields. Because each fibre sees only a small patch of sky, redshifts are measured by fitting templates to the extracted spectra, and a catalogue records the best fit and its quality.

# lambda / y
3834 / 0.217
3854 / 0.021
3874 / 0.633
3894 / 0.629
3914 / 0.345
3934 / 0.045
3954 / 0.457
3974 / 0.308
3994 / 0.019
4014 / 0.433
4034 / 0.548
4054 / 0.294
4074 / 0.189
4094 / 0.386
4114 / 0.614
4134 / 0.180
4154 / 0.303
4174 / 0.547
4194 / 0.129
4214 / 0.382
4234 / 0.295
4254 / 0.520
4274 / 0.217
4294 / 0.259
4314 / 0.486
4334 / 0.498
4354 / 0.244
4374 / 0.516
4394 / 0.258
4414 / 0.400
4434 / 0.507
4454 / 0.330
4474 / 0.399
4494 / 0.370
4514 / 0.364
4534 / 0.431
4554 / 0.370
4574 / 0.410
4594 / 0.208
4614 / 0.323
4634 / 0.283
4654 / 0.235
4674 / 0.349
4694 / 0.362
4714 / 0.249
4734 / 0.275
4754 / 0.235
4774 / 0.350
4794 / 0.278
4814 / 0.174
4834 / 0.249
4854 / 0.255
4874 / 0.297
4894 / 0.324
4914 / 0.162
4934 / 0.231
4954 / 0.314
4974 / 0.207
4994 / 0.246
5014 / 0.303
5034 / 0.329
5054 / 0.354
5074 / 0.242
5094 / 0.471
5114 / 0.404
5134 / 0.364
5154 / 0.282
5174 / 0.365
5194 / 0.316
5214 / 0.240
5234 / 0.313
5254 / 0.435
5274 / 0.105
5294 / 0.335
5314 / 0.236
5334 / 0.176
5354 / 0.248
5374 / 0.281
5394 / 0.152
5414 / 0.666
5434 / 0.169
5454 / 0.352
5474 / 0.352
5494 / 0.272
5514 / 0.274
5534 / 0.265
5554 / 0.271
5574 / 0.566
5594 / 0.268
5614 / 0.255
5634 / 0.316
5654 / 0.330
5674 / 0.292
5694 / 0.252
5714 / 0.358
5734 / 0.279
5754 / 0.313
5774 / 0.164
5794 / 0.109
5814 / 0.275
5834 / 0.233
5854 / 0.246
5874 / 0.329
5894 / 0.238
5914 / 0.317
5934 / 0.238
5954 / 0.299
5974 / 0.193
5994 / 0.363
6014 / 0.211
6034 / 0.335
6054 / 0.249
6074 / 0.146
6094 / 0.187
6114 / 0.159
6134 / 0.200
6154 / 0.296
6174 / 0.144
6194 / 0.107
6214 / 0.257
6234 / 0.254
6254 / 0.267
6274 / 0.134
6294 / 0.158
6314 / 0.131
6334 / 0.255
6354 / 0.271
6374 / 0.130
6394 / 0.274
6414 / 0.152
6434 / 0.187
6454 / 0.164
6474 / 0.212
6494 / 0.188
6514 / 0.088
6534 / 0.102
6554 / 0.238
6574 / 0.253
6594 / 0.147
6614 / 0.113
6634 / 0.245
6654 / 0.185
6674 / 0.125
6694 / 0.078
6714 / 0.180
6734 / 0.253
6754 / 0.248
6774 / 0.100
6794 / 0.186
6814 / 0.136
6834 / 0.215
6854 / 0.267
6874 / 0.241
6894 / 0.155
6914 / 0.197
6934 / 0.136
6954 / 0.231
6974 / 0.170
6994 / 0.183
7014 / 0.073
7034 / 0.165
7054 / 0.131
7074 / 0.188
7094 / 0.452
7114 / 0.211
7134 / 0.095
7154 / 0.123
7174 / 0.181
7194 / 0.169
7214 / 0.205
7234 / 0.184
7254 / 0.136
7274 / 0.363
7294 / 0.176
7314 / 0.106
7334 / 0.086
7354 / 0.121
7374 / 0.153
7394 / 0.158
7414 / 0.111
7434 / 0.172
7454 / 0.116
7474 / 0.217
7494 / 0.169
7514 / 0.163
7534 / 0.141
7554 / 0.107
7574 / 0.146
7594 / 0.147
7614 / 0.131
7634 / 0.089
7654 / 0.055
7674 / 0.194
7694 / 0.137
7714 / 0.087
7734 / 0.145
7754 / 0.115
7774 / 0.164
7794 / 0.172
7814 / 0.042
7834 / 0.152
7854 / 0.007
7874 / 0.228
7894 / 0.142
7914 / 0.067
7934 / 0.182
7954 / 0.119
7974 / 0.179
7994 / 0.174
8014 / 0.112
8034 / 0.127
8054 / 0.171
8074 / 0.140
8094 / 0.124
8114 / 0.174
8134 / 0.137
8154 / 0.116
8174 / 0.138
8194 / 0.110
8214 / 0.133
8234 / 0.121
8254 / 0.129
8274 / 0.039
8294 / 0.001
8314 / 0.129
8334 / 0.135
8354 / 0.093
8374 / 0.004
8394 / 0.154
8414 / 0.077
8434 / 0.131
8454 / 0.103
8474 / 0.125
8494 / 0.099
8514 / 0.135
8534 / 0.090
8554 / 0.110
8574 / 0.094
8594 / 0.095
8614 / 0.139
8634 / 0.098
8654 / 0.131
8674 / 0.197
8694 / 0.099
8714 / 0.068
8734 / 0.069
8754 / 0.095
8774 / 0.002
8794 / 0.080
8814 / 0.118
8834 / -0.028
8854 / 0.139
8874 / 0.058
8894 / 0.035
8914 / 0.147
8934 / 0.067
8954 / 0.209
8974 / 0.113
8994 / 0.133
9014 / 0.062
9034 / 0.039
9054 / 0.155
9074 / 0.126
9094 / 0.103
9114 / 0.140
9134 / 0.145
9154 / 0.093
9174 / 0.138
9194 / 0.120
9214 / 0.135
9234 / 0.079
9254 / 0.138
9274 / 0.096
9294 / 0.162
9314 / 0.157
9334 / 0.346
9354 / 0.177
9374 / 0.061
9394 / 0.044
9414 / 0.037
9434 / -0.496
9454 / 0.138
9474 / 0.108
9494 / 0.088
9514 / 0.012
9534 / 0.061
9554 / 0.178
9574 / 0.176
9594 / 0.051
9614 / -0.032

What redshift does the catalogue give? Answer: 0.08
